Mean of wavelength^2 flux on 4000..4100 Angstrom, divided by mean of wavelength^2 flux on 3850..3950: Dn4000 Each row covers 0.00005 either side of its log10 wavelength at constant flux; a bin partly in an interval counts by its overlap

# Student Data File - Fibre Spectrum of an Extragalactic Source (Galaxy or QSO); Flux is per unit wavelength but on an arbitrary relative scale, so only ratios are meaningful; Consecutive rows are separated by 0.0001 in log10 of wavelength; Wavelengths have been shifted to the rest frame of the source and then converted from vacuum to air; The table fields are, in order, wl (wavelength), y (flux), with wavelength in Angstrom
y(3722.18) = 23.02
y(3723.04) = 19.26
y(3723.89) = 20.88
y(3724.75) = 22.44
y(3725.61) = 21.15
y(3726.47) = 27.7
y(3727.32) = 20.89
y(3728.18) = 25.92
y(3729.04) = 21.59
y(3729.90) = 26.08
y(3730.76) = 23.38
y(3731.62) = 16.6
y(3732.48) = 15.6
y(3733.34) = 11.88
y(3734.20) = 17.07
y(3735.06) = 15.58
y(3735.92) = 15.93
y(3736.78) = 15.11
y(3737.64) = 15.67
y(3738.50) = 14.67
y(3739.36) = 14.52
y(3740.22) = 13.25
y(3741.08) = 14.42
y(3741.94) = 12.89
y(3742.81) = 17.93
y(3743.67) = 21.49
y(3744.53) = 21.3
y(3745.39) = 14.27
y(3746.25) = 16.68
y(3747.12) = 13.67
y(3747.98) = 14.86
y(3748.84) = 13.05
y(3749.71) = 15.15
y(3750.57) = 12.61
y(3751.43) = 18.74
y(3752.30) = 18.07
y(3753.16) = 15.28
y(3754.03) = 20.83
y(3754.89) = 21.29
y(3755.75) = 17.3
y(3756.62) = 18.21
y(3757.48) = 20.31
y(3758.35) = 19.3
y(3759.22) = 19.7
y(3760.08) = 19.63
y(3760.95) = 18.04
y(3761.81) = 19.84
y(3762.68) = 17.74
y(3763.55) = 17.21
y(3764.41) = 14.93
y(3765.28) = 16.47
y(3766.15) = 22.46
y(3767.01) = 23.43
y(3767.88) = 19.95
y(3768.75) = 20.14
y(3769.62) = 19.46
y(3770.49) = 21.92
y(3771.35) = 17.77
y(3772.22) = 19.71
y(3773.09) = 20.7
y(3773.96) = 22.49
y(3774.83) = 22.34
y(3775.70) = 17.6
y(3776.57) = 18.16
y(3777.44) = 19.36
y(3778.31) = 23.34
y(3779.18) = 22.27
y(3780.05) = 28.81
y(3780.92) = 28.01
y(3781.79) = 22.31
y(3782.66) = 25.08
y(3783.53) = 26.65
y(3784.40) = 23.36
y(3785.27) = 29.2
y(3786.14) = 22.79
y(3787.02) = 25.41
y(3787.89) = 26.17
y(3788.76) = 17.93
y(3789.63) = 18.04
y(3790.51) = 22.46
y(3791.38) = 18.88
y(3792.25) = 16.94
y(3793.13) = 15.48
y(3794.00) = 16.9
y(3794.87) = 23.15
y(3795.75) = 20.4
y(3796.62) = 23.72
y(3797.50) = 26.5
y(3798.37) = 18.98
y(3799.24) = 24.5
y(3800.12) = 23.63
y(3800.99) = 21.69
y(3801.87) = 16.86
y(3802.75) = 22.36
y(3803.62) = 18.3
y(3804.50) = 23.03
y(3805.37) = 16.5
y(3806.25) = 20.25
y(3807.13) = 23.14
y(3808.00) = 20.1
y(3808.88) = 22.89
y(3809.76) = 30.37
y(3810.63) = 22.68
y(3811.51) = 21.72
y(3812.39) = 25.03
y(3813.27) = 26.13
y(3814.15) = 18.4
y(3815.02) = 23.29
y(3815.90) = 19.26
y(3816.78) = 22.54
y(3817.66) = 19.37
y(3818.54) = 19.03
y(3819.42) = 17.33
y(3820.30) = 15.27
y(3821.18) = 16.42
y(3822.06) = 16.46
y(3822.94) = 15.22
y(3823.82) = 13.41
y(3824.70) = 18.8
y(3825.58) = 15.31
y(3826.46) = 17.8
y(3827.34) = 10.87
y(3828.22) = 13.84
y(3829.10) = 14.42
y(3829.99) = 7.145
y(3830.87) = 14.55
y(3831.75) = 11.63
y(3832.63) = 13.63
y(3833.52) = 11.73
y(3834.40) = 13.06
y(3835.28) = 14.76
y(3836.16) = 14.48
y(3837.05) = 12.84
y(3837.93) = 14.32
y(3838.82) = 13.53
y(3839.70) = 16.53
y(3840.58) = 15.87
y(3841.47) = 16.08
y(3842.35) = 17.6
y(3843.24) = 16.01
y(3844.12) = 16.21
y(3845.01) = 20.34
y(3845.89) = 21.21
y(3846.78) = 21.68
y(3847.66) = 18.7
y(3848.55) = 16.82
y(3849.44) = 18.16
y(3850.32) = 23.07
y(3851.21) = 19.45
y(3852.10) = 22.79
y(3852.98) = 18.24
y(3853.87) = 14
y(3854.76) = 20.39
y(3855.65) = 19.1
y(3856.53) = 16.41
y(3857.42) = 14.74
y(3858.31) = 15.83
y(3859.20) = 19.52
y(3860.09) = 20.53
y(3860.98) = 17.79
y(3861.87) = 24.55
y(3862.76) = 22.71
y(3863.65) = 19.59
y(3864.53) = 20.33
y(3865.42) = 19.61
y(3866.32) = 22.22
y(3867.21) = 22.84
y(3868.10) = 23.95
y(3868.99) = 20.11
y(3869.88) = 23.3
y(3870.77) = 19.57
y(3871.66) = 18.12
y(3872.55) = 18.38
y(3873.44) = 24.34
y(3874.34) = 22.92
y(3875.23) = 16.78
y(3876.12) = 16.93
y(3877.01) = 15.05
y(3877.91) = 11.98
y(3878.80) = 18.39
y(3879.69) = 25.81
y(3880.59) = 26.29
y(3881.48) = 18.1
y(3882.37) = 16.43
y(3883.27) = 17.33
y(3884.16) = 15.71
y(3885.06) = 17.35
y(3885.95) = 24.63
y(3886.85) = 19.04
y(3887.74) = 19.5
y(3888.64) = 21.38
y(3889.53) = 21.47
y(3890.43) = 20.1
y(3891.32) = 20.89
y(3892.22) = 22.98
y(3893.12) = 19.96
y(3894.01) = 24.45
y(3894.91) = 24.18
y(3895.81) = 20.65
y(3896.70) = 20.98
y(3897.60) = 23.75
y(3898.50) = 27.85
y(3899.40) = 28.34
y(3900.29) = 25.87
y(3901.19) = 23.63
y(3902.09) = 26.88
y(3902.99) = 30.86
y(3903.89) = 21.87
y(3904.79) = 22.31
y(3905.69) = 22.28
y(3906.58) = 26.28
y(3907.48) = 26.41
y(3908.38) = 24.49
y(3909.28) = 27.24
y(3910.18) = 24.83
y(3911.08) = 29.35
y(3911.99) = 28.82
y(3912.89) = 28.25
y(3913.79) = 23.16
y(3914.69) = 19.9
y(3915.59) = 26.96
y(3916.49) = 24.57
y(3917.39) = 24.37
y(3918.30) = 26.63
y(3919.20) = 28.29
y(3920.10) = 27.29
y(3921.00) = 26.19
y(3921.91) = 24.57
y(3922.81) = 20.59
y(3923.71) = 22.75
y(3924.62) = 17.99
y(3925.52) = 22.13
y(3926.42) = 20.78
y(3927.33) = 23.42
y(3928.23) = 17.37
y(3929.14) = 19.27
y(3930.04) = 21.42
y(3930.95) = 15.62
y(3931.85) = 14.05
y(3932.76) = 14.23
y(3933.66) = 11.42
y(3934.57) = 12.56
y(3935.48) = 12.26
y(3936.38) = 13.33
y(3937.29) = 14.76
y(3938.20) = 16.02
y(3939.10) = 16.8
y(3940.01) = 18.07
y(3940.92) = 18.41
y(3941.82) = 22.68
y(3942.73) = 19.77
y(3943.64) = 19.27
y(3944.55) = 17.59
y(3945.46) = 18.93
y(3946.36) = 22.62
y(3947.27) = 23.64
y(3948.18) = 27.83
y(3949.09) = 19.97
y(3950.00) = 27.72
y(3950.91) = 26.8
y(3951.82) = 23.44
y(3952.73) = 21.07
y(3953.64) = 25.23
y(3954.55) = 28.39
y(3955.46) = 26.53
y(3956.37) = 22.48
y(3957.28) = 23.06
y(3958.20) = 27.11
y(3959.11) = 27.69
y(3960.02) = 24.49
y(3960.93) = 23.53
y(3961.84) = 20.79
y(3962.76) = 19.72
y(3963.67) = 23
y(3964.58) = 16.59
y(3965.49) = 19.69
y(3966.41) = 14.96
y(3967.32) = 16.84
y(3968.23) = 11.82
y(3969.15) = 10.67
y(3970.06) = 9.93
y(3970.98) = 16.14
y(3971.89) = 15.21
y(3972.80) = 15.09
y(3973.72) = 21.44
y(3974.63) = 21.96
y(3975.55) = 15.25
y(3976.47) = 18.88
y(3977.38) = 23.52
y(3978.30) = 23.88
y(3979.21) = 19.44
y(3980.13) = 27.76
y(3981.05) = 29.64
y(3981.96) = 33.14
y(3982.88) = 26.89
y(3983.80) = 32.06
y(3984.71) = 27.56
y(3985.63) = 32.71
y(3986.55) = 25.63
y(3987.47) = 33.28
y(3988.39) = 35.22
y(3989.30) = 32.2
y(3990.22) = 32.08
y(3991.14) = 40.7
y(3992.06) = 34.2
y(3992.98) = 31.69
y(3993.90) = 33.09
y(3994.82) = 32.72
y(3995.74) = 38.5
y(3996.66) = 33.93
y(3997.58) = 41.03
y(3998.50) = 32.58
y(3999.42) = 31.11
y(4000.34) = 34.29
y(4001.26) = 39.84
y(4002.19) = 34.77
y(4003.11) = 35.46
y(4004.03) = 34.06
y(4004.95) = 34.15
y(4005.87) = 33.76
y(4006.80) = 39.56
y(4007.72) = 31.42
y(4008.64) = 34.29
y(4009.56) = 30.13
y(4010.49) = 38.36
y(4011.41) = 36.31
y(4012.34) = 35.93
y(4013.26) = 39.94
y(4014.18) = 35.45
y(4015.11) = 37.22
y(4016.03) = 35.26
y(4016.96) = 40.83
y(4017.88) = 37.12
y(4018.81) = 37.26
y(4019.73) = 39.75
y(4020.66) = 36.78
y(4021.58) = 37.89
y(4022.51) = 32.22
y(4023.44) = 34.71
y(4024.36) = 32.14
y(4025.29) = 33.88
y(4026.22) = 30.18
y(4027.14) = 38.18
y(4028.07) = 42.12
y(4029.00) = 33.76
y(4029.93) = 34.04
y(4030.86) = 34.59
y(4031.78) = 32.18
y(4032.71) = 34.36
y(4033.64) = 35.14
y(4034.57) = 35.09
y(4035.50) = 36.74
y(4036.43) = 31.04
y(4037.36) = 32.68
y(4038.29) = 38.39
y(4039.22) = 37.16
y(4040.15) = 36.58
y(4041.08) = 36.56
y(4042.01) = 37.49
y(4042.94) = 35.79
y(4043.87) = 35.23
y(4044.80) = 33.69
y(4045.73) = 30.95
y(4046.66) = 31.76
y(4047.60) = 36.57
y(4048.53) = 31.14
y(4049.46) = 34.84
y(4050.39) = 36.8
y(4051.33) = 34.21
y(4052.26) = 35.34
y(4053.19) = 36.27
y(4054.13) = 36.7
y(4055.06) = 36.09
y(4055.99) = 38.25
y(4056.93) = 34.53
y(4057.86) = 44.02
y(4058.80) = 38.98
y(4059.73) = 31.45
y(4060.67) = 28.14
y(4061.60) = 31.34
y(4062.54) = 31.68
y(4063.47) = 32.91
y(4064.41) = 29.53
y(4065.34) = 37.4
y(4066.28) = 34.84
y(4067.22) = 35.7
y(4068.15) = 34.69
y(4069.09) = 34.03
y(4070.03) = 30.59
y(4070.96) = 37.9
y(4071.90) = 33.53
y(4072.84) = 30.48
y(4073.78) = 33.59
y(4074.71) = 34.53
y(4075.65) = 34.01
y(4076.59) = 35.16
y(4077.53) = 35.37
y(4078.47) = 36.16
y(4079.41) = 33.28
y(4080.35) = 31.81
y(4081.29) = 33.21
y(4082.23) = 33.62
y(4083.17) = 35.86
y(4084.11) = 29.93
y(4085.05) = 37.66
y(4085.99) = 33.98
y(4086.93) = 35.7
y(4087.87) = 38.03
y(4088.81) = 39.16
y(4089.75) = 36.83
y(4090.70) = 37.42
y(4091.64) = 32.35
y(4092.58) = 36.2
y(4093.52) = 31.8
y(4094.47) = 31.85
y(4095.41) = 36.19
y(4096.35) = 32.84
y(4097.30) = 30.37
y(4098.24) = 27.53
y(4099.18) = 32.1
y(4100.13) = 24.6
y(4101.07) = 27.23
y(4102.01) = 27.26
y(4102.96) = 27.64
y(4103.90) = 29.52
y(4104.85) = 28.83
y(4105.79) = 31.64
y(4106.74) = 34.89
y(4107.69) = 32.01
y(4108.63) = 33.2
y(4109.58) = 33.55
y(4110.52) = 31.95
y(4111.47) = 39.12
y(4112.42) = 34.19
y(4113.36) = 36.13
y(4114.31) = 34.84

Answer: 1.8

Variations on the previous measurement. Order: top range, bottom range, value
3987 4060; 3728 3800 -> 2.07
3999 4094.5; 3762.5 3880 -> 2.02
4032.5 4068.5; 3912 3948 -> 1.82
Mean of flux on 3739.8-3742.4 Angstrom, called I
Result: 13.5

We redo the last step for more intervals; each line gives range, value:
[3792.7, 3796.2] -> 19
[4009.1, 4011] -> 34.3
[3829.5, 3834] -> 11.8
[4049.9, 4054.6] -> 35.8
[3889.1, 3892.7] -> 21.3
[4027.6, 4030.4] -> 36.5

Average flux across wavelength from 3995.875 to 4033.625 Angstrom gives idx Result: 35.5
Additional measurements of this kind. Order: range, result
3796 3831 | 19.5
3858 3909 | 21.5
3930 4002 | 23.7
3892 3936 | 22.8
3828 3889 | 18.1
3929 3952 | 18.7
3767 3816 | 21.9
